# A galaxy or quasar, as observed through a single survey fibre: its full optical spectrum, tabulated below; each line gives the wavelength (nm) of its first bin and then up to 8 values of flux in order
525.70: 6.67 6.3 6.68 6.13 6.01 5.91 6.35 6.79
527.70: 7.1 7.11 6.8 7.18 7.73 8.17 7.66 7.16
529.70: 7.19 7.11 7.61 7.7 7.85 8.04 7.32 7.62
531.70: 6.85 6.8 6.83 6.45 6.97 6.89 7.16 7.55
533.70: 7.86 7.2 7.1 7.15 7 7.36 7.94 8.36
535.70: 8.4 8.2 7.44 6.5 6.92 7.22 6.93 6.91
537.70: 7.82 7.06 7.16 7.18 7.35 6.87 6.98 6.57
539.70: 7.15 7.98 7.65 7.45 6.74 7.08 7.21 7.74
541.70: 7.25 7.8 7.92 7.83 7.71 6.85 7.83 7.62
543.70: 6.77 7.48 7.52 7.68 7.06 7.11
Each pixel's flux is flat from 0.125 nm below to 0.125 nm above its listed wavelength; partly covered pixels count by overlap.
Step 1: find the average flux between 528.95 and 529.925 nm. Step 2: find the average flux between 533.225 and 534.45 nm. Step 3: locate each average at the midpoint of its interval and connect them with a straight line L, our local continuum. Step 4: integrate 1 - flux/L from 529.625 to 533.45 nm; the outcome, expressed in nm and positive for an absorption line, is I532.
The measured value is 0.08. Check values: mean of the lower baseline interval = 7.42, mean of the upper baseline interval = 7.38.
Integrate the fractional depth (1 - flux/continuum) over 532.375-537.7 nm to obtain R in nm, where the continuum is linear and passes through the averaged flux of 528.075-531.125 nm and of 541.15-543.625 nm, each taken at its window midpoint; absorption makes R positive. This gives 0.15 nm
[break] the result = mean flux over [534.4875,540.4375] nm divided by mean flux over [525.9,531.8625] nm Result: 1.03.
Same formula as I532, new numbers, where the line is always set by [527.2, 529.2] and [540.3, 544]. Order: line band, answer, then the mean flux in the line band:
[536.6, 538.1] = 0.04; 7.15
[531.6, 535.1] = 0.10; 7.09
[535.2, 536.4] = -0.11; 7.98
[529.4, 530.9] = -0.05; 7.48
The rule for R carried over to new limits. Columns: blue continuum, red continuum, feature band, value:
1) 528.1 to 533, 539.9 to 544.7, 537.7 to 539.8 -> 0.09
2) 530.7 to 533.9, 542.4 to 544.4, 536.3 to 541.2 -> 0.14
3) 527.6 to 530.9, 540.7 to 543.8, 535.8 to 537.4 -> 0.05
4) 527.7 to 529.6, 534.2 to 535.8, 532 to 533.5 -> 0.12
